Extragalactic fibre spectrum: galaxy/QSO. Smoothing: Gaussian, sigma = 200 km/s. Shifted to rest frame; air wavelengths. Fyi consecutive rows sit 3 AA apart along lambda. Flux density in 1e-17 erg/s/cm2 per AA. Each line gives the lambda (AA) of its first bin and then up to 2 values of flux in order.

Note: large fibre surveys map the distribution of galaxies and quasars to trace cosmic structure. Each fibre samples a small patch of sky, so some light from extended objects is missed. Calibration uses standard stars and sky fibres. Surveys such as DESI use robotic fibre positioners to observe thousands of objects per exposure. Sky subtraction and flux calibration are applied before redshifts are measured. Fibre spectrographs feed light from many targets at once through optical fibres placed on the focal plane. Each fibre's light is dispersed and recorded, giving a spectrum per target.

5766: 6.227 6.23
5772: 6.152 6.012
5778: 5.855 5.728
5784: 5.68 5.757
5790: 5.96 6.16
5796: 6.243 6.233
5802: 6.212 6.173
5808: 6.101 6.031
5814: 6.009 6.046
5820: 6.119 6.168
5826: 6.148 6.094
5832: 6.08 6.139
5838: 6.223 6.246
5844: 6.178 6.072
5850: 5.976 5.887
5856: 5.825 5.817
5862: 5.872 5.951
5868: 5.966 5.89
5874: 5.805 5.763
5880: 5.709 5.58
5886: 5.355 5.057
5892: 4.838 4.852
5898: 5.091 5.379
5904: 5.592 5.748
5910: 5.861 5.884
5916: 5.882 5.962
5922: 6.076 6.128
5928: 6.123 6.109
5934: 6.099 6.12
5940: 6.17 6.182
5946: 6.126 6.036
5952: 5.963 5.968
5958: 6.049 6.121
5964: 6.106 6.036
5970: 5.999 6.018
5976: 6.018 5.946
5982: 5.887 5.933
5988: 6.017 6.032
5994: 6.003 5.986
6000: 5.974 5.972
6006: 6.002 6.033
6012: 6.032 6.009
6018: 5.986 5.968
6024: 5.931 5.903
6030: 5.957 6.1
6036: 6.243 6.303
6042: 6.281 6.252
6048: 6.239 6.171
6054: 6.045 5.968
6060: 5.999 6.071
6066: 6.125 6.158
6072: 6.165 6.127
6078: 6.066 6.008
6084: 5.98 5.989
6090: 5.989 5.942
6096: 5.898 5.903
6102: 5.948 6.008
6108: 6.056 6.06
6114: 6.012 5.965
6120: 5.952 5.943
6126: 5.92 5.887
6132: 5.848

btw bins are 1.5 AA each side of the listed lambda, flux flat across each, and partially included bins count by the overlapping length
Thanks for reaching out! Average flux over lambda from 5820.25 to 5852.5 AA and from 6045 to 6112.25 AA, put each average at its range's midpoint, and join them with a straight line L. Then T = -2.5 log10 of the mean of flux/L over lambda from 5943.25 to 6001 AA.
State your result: 0.01 mag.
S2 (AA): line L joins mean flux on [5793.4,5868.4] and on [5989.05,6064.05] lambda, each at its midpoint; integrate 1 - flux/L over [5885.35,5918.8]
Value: 3.49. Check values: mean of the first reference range 6.08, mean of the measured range 5.44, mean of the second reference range 6.06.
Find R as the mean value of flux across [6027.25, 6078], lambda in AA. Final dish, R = 6.13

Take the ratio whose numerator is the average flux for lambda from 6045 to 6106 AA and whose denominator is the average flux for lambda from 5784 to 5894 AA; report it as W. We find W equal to 1.02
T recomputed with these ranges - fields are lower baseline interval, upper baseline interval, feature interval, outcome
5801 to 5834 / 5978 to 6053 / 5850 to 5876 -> 0.04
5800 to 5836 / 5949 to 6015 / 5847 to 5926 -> 0.07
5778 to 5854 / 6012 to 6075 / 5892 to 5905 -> 0.18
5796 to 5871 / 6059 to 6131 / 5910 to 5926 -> 0.01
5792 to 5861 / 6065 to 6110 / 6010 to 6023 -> 0.01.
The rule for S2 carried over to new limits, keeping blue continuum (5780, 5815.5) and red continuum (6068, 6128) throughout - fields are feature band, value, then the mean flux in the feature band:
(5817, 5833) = -0.24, 6.12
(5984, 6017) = 0.06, 6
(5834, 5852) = -0.32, 6.13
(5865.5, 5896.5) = 2.70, 5.5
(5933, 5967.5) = -0.39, 6.08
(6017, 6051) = -0.58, 6.11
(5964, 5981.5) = 0.02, 6.01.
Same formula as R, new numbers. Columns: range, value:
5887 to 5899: 4.97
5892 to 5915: 5.45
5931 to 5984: 6.05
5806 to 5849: 6.12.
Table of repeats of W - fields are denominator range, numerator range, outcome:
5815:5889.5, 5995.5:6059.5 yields 1.02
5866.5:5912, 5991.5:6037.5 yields 1.09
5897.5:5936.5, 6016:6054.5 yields 1.04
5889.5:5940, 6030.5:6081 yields 1.07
